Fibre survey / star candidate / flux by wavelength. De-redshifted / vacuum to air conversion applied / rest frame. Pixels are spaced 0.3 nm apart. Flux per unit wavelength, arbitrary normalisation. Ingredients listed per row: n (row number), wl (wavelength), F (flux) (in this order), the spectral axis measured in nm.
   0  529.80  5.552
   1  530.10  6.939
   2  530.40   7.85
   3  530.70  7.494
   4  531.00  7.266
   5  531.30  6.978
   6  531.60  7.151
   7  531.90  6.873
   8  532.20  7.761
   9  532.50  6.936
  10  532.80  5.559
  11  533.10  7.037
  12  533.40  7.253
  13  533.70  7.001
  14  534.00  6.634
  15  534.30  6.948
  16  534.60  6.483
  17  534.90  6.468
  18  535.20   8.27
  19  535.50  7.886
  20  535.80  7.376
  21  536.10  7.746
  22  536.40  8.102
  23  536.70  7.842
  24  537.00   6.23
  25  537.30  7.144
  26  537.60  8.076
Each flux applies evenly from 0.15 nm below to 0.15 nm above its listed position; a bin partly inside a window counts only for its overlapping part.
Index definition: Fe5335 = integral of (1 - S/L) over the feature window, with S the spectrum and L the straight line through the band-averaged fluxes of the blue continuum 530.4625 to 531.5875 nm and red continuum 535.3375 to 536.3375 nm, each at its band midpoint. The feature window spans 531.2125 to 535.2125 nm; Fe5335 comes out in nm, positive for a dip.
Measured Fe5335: 0.30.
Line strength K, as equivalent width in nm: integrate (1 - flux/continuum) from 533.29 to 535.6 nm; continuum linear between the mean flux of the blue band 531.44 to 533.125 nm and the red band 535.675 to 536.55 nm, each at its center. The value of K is 0.09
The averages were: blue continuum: 6.88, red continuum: 7.75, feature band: 7.1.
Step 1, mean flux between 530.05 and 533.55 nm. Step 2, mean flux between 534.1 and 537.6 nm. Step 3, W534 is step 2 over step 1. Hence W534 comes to 1.03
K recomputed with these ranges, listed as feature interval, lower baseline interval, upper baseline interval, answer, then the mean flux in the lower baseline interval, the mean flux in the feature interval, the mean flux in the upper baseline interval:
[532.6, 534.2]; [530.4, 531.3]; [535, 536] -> 0.19 nm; 7.39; 6.71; 7.77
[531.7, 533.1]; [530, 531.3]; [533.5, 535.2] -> 0.06 nm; 7.36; 6.82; 6.86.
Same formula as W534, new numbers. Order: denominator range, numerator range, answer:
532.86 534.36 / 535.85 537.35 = 1.08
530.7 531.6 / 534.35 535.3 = 0.97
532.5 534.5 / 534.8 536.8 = 1.14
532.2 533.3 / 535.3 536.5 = 1.16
